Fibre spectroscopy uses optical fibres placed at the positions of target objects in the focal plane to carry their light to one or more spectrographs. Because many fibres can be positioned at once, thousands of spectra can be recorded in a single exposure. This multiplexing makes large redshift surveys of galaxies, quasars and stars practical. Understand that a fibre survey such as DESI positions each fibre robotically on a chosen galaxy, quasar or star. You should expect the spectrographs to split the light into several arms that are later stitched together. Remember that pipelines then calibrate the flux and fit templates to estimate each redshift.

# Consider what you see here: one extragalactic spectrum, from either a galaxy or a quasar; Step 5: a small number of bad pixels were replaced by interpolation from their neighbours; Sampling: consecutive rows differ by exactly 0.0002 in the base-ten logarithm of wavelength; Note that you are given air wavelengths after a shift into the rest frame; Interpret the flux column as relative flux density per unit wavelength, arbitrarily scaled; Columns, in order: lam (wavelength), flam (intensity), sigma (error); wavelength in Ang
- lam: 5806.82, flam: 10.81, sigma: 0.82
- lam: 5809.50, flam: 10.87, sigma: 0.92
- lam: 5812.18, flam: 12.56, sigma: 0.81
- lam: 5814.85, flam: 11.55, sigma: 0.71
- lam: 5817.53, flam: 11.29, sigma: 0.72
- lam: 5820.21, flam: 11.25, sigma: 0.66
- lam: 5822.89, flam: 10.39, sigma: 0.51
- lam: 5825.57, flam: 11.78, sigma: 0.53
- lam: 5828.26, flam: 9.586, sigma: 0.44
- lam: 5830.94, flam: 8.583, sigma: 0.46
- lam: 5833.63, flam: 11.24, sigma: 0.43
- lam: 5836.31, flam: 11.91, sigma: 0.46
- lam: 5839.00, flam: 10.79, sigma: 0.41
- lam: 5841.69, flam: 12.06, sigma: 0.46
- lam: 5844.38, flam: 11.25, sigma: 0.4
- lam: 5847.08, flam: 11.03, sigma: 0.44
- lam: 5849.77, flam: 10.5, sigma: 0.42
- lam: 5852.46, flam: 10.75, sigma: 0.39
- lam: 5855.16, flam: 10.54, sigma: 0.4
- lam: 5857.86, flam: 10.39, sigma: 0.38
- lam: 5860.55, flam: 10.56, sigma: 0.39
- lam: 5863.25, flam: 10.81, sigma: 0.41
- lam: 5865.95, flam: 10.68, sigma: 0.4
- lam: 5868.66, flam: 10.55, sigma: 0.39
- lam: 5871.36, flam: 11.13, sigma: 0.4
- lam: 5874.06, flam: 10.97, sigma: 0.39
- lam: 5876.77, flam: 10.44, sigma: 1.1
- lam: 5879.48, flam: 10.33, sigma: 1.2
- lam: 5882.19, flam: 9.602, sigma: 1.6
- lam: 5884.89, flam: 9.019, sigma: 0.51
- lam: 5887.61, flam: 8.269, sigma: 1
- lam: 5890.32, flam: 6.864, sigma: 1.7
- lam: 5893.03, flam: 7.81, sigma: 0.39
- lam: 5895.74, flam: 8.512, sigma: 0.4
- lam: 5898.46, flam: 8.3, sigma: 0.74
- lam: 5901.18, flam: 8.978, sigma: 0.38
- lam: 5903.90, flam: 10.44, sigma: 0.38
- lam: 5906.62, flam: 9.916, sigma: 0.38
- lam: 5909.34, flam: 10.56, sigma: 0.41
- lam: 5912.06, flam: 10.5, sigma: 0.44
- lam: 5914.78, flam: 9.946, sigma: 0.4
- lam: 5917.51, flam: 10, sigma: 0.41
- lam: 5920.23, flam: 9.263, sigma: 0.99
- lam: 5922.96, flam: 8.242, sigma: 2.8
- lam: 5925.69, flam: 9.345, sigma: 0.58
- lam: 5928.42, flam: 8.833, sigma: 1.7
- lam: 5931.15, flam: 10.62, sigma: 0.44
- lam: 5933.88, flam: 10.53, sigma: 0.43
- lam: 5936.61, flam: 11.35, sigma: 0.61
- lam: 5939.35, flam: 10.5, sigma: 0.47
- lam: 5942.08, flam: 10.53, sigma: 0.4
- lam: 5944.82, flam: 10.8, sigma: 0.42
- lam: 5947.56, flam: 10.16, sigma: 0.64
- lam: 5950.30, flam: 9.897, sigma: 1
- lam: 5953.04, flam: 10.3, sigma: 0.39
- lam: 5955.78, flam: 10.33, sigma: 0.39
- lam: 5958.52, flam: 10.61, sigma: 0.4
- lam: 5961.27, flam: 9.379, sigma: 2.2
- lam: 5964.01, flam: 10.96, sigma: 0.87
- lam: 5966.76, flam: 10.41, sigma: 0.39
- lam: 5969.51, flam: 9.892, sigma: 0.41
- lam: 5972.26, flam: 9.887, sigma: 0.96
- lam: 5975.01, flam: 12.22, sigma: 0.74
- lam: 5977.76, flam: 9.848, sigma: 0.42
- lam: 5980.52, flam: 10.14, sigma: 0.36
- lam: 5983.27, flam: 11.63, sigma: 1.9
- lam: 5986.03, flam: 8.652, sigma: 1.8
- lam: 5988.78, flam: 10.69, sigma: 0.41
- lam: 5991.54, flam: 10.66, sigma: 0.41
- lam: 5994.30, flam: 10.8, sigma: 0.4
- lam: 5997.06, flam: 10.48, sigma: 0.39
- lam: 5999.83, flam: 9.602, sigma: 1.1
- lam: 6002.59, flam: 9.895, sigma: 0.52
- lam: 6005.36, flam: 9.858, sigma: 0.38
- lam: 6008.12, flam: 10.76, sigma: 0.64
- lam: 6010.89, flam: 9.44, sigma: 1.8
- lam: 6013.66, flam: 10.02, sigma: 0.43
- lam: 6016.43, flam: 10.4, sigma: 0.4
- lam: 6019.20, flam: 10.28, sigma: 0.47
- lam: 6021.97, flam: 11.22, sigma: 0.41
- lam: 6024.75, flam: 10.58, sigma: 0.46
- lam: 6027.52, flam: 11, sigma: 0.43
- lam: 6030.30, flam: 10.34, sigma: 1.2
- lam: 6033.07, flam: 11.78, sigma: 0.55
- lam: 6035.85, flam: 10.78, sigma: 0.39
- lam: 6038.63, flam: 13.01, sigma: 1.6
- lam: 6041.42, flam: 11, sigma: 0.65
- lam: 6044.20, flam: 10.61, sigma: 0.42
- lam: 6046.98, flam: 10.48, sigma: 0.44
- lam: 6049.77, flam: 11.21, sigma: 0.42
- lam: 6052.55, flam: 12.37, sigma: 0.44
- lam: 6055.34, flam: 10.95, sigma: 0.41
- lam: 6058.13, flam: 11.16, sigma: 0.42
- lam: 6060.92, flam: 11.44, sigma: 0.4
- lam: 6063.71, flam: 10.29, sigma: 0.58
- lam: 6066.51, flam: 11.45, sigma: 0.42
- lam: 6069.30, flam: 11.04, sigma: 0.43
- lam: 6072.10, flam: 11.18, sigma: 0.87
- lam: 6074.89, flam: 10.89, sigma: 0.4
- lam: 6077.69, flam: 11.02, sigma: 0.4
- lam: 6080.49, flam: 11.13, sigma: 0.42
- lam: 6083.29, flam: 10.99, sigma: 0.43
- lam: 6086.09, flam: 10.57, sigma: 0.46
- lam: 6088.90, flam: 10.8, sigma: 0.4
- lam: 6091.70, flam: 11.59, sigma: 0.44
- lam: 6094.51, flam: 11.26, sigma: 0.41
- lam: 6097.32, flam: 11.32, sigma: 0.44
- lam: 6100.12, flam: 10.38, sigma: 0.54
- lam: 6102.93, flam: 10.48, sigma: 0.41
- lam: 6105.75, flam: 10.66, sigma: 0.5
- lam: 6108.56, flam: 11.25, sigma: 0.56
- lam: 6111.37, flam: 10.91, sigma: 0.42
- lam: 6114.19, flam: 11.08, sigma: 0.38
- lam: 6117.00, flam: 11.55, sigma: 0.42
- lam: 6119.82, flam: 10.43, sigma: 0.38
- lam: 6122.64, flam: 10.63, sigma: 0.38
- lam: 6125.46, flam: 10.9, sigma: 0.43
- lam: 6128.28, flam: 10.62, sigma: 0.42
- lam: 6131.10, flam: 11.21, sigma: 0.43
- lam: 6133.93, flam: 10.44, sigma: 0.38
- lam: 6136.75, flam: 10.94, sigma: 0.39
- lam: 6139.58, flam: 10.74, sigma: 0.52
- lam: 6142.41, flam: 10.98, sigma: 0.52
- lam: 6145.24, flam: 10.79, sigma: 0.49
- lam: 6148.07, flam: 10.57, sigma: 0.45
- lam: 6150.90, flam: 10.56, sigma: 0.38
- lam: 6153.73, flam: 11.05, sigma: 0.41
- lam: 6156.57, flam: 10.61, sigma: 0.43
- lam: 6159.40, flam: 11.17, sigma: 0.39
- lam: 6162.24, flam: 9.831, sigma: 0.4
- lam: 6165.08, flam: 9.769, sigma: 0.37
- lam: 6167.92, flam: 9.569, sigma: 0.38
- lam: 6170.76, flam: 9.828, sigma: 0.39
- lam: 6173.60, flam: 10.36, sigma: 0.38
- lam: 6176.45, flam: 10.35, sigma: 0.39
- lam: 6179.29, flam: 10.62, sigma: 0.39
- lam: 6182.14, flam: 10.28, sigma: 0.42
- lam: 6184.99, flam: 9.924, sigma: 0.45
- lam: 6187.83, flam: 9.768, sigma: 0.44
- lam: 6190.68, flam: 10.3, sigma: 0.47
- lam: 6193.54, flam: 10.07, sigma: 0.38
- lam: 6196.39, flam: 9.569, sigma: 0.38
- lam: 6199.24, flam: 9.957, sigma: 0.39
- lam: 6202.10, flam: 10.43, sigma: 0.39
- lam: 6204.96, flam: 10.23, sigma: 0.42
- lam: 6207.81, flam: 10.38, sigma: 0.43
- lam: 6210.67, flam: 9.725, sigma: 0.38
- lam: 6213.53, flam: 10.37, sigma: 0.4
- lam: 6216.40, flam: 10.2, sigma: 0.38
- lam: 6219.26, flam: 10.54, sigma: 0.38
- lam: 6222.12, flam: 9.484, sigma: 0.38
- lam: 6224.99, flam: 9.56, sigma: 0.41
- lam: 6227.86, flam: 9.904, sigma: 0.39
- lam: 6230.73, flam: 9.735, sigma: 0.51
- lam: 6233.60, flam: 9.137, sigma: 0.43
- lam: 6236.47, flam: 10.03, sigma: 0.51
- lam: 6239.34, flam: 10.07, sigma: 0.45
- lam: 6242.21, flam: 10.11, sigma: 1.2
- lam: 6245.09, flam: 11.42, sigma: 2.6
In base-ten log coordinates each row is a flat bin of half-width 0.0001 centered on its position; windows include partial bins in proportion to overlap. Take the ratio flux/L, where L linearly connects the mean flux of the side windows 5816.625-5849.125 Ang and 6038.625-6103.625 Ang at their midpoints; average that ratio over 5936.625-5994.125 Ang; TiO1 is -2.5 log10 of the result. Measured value 0.061 mag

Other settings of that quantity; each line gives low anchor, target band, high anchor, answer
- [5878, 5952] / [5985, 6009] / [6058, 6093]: 0.02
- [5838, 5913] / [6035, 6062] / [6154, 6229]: -0.12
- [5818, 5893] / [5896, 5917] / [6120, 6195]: 0.07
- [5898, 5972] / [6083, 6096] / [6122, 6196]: -0.07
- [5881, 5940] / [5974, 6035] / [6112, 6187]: -0.06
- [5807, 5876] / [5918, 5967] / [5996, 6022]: 0.04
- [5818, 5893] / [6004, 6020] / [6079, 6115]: 0.07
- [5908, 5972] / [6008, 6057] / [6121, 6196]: -0.07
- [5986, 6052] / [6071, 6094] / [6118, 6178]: -0.04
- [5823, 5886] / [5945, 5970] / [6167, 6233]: 0.02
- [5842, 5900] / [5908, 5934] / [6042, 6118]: 0.05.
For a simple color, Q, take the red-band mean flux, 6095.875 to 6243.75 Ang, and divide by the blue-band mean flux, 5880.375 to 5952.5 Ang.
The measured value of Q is 1.08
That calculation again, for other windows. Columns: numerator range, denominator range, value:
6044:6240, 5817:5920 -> 1.04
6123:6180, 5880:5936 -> 1.13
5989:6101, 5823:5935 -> 1.08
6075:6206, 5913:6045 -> 1.02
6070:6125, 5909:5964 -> 1.08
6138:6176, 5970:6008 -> 1.01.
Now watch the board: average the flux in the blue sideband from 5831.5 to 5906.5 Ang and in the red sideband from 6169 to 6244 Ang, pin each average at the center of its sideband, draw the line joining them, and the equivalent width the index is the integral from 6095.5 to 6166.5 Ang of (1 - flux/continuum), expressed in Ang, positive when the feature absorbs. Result -4.9 Ang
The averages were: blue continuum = 10.1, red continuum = 10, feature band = 10.8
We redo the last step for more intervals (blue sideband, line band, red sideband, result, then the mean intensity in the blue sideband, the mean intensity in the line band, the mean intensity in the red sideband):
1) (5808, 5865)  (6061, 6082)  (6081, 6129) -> -0.2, 10.9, 11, 10.9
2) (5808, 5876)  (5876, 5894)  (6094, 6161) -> 3.3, 10.9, 8.88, 10.8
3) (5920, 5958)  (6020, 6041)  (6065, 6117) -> -1.1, 10.1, 11.2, 11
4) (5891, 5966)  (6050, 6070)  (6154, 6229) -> -2.5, 9.85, 11.2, 10.1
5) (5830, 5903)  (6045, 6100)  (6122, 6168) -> -3.1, 10.1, 11.1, 10.6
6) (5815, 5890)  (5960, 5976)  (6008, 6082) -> 0.6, 10.5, 10.4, 11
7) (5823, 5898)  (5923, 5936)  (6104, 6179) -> 0.7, 10.2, 9.76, 10.6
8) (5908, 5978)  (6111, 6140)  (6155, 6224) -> -2.0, 10.2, 10.9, 10.1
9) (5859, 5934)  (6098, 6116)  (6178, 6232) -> -1.6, 9.67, 10.8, 10.1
